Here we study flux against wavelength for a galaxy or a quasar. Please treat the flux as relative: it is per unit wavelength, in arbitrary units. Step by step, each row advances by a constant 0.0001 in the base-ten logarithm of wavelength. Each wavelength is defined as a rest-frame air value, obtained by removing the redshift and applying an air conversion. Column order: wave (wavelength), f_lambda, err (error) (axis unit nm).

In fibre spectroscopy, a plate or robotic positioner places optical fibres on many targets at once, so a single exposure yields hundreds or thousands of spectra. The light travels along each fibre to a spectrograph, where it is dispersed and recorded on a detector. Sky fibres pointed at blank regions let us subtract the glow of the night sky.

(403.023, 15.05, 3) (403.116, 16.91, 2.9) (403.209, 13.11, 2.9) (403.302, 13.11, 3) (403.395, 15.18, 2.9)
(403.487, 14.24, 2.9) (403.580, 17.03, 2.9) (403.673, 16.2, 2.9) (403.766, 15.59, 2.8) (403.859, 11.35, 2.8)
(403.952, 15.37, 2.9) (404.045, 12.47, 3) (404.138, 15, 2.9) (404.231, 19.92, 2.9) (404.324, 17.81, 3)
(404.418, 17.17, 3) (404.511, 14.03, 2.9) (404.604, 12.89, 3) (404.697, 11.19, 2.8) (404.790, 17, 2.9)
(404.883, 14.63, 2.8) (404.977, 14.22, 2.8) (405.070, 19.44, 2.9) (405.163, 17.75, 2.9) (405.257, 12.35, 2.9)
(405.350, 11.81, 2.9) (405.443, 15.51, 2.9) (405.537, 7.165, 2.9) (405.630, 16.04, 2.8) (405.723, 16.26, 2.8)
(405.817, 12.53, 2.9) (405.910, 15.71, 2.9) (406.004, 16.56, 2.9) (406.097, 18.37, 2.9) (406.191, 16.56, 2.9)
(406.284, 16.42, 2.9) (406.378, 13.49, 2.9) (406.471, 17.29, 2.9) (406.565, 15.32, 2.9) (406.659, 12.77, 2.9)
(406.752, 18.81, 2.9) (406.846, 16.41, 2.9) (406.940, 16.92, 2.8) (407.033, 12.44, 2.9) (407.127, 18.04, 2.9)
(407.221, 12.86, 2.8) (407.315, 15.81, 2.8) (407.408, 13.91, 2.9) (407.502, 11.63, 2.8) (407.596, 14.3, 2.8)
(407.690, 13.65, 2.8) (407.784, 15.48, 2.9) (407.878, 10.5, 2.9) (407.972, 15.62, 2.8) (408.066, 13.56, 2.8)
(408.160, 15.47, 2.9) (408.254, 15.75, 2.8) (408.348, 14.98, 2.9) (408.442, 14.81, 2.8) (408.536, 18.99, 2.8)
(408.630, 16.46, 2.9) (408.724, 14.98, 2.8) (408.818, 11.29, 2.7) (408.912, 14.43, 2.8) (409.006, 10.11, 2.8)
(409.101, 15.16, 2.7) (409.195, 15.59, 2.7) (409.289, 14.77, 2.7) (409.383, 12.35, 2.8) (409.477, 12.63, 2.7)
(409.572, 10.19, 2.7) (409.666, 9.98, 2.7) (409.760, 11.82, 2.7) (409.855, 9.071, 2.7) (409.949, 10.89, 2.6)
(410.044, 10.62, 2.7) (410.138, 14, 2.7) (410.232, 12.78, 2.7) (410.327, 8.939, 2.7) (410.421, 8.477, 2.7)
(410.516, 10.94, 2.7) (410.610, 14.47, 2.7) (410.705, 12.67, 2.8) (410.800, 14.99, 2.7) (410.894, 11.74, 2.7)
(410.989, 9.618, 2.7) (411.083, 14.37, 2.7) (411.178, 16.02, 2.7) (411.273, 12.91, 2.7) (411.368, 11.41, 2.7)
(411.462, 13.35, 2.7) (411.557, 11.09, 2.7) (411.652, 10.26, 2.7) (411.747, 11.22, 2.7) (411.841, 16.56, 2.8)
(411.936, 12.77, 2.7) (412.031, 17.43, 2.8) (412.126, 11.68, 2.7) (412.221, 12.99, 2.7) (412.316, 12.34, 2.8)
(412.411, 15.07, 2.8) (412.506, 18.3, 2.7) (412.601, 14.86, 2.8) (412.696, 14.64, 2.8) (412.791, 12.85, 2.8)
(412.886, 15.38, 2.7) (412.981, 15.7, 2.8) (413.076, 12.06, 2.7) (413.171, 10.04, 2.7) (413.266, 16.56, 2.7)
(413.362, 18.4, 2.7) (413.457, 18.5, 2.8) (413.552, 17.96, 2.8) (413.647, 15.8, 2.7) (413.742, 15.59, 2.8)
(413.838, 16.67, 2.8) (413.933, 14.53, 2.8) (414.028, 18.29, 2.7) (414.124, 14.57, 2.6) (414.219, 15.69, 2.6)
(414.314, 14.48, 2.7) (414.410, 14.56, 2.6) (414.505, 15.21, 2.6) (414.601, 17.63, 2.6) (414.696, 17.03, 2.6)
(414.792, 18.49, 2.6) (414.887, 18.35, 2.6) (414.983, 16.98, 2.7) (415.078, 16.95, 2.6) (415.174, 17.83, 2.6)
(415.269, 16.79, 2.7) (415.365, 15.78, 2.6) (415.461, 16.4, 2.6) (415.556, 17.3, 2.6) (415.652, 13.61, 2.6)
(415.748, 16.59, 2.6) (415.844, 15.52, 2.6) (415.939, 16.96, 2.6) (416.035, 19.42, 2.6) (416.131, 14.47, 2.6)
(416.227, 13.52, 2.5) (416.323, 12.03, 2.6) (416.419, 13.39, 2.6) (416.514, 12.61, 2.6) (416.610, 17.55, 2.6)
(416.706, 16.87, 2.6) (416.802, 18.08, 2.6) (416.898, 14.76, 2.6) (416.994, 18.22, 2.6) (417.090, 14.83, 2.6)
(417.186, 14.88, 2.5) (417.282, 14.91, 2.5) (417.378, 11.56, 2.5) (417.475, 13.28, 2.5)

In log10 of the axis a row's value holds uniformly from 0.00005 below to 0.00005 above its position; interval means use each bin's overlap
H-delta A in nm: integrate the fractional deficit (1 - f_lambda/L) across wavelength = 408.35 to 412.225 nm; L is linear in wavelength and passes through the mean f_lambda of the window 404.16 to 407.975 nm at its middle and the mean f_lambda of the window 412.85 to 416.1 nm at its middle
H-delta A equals 0.69 nm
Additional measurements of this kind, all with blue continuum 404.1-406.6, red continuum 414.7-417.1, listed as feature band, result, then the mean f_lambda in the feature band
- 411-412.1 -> 0.18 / 13.2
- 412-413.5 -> 0.11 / 14.8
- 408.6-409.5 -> 0.11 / 13.8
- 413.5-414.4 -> 0.01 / 15.9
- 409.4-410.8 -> 0.38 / 11.4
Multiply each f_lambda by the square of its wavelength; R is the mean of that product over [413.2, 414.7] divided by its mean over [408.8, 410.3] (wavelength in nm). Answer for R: 1.36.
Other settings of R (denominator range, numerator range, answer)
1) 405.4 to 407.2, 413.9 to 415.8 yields 1.11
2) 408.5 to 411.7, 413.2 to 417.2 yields 1.32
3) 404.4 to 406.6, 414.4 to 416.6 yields 1.12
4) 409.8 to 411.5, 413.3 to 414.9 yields 1.39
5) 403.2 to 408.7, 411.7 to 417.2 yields 1.08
